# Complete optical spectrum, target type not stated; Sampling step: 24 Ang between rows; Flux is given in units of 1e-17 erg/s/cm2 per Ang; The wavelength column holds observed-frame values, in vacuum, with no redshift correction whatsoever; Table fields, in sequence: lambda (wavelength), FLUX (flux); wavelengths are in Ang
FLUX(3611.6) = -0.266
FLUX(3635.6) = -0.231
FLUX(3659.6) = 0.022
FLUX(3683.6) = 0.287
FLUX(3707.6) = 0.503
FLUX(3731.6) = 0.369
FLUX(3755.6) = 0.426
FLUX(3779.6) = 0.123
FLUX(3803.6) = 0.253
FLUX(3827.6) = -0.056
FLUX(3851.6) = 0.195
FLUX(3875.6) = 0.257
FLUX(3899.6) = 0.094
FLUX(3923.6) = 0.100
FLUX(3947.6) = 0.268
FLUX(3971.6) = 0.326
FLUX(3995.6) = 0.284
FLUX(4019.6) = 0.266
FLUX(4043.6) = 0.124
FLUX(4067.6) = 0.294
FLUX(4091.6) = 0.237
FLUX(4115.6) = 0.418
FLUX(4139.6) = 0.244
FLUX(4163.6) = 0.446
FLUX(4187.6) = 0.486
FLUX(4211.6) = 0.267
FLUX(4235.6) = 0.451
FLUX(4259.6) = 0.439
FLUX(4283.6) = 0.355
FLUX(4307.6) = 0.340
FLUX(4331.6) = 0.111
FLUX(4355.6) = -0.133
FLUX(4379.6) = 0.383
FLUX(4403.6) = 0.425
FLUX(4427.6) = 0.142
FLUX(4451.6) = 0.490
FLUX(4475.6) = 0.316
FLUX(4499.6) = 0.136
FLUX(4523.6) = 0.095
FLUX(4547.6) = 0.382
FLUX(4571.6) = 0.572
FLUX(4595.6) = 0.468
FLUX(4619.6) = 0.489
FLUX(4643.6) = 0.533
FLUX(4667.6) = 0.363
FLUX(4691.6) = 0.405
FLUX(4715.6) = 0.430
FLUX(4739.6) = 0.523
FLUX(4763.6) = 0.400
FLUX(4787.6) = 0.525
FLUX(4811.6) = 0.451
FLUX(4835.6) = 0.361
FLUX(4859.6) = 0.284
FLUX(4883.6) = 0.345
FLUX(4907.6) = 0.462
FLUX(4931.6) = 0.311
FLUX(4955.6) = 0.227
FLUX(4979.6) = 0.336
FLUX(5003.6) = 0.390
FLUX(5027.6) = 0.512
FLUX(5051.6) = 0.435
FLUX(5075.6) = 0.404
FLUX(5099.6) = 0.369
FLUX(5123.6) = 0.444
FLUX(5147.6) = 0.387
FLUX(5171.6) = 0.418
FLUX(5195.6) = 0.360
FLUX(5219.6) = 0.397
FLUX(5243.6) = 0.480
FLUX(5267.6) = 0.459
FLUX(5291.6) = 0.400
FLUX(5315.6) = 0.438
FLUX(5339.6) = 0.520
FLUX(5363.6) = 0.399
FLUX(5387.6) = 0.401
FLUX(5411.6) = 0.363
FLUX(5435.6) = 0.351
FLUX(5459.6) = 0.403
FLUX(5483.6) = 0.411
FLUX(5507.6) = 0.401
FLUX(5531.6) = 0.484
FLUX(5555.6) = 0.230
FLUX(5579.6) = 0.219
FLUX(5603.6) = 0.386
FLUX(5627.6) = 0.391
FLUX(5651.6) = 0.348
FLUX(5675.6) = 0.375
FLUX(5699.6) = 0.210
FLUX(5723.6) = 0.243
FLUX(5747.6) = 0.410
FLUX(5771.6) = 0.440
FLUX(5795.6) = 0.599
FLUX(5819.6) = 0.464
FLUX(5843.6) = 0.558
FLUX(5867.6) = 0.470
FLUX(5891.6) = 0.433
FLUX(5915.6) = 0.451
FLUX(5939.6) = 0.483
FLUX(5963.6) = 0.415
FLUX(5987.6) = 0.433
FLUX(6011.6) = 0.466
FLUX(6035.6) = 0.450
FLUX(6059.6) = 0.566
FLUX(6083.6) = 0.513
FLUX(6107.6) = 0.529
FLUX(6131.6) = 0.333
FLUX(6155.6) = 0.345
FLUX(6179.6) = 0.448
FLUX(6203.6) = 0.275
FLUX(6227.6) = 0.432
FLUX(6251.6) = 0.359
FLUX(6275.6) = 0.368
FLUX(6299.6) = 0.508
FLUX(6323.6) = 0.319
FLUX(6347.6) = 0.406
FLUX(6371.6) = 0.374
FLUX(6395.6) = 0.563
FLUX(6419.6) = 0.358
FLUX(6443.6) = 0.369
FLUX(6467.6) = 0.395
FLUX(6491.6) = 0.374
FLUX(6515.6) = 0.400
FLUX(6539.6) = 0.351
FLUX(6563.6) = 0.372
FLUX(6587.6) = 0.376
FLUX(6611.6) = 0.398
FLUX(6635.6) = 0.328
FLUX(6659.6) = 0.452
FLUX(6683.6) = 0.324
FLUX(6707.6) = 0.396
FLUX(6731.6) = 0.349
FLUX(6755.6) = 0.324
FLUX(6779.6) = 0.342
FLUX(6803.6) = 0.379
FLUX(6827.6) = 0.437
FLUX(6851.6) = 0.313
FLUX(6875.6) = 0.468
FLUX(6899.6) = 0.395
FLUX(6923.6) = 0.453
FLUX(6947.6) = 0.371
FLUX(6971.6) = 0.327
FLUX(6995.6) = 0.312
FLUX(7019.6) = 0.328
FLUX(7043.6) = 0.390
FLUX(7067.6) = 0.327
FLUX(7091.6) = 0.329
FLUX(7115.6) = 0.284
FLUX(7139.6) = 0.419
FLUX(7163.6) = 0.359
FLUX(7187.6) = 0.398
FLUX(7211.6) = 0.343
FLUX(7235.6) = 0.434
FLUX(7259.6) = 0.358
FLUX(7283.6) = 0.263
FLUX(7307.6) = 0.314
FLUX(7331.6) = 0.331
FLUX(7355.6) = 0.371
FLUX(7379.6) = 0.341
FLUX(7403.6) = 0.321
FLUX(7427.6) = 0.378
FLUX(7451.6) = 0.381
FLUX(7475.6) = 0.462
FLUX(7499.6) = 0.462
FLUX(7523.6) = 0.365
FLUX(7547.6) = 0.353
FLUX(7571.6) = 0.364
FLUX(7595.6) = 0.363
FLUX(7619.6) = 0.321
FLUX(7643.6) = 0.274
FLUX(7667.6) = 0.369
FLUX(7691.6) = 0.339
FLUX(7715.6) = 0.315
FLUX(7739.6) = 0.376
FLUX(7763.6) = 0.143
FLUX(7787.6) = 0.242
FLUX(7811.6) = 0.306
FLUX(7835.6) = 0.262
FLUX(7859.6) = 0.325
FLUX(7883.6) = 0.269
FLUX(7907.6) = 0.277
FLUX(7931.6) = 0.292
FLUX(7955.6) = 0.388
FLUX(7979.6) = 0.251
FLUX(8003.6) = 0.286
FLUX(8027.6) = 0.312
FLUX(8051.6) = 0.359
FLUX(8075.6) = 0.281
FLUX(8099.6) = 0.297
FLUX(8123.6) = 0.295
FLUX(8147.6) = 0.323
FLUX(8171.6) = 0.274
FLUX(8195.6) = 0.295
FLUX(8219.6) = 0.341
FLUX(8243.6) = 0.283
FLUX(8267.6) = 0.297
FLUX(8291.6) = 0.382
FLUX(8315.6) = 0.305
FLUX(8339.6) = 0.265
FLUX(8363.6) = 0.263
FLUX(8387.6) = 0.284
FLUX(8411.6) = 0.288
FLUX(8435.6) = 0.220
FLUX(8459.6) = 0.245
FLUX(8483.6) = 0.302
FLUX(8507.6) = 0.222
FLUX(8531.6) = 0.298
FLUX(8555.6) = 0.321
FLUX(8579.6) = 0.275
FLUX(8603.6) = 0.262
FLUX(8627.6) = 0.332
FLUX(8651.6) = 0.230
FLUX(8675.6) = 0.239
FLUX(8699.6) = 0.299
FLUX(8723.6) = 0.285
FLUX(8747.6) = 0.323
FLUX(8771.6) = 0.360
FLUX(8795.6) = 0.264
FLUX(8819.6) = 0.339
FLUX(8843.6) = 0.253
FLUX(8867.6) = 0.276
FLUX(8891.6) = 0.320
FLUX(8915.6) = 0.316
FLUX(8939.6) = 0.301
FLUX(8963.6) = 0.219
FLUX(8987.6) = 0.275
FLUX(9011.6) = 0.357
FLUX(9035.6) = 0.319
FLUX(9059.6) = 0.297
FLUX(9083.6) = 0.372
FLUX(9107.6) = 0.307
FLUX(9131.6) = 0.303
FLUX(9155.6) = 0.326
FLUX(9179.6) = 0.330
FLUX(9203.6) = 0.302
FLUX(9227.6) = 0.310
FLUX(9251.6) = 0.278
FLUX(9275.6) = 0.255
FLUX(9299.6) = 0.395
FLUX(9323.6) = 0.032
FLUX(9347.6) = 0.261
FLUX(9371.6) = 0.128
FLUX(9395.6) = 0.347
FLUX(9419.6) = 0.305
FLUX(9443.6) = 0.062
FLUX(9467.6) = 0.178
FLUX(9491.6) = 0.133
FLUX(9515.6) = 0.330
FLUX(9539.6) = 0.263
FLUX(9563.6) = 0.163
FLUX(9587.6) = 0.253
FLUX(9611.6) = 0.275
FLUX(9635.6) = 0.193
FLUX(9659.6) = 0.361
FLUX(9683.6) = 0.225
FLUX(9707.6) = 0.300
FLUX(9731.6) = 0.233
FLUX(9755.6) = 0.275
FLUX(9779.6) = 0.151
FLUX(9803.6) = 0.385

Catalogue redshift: 0.14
